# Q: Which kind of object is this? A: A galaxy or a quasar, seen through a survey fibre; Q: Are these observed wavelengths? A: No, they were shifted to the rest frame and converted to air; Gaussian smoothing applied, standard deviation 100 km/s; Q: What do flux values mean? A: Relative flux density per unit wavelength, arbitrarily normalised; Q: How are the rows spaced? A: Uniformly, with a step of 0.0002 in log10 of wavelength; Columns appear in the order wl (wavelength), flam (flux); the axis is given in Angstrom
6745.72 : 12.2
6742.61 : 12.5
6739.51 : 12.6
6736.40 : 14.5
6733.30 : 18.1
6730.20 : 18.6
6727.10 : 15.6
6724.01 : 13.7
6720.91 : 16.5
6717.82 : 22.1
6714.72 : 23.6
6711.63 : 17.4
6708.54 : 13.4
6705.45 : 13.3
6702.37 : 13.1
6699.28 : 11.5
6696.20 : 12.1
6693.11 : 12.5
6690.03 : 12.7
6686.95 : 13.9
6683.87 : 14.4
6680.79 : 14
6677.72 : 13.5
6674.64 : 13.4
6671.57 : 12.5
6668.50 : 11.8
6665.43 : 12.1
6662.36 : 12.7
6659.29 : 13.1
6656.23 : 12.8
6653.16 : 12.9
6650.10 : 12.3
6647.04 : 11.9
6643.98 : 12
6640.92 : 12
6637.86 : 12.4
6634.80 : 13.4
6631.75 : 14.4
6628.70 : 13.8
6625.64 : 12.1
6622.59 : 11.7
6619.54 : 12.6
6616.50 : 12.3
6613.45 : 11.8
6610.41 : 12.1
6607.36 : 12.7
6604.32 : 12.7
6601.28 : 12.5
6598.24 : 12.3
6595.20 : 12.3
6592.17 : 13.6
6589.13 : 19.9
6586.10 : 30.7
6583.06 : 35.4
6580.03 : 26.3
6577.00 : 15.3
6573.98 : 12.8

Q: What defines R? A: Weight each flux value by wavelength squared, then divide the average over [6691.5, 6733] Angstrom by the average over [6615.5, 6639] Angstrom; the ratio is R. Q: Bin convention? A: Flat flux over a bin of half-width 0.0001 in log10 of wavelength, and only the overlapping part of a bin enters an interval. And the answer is 1.3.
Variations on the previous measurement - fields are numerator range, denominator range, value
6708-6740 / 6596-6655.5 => 1.41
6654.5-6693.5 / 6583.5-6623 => 0.89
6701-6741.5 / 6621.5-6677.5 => 1.32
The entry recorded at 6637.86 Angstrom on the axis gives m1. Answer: 12.4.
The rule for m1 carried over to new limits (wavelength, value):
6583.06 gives 35.4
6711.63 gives 17.4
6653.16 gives 12.9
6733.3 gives 18.1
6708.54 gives 13.4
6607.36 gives 12.7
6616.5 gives 12.3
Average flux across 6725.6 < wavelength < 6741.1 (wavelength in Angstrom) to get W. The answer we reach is 15.9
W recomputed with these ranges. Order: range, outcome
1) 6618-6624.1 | 12.2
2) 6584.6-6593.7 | 21.4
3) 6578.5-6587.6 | 30.8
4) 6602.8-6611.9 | 12.5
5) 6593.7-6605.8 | 12.4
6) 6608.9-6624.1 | 12.1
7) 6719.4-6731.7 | 16.1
